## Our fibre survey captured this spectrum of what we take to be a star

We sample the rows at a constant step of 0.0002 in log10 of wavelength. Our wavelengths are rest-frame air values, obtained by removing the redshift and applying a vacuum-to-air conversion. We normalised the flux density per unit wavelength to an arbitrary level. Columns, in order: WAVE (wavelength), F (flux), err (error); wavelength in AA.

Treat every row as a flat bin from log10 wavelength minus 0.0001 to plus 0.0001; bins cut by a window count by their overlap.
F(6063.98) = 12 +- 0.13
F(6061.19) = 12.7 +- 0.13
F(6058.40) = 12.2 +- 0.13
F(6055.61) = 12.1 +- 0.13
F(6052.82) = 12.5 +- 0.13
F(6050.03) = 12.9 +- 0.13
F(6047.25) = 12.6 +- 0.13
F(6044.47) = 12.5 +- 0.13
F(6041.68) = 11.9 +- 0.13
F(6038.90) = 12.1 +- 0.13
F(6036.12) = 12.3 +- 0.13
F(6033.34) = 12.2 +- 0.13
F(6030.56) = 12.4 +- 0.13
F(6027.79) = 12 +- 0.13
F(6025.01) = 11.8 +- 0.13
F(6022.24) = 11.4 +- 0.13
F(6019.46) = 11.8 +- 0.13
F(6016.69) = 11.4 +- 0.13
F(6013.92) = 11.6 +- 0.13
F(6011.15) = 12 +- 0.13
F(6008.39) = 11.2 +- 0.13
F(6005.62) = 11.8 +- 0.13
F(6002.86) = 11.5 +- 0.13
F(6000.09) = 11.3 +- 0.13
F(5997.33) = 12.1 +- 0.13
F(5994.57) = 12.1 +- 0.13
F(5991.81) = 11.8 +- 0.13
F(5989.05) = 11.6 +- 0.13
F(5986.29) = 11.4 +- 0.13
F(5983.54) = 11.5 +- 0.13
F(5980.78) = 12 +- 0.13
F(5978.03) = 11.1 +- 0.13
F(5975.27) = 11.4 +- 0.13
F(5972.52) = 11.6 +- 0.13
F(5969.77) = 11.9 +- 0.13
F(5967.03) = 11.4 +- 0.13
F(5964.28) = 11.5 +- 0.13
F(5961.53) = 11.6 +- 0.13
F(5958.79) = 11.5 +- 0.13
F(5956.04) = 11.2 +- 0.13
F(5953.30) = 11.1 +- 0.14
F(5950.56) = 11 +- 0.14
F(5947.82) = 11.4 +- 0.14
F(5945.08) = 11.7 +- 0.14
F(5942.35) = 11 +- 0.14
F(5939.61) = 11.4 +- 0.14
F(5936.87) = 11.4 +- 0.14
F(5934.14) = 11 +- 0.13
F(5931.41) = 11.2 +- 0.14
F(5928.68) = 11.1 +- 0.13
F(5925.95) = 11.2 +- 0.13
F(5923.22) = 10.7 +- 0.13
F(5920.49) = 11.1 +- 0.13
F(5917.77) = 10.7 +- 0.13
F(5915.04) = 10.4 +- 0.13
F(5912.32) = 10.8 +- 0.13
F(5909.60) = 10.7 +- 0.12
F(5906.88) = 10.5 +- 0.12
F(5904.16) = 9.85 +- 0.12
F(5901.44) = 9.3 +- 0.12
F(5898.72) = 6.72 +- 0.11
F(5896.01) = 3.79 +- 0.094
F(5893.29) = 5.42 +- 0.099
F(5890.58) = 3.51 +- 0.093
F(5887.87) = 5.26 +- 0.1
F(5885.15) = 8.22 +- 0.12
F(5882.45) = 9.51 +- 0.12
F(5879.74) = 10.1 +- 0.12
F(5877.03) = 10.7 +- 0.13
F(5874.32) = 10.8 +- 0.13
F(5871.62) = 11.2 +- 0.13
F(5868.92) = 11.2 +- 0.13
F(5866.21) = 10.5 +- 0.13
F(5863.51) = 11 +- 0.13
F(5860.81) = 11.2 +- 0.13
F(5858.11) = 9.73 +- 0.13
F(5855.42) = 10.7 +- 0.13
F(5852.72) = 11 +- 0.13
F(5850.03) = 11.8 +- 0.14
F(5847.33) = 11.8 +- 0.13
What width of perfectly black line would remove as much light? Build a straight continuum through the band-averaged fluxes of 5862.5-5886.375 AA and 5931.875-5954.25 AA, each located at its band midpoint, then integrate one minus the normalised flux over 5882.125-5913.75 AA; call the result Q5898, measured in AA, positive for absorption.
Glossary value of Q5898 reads 8.7 AA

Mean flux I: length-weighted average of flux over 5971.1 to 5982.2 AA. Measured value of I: 11.5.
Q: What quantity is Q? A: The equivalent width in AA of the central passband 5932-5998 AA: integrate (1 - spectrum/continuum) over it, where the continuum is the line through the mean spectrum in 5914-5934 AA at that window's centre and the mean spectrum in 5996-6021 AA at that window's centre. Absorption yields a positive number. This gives -1.2 AA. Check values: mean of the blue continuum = 10.9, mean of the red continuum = 11.6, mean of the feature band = 11.5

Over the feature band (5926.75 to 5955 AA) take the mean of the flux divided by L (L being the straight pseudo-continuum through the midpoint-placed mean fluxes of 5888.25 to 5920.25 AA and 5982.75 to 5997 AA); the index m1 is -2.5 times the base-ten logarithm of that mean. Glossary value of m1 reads -0.15 mag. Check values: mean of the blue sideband 8.34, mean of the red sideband 11.7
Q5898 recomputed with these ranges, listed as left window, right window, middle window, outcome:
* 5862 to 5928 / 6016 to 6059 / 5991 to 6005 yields -0.5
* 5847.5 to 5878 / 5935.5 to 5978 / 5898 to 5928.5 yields 2.4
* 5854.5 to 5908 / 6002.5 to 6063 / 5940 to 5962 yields -2.0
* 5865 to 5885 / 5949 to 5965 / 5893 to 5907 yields 4.2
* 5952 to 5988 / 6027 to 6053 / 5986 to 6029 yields 0.9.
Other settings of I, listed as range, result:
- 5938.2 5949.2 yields 11.4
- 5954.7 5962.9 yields 11.4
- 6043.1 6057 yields 12.5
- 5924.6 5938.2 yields 11.2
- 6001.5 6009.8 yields 11.5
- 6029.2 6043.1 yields 12.2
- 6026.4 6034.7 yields 12.2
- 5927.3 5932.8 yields 11.2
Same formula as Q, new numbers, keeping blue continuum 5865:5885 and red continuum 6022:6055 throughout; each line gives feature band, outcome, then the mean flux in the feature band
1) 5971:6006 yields 0.2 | 11.6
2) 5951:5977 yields -0.1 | 11.4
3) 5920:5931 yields 0.0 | 11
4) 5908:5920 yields 0.2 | 10.7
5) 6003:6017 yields 0.4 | 11.6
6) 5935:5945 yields -0.1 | 11.3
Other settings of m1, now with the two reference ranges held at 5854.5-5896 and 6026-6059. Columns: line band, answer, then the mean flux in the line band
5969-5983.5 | -0.05 mag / 11.6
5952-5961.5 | -0.07 mag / 11.3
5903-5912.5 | -0.08 mag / 10.4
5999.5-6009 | 0.01 mag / 11.5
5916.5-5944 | -0.10 mag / 11.1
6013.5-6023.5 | 0.03 mag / 11.5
